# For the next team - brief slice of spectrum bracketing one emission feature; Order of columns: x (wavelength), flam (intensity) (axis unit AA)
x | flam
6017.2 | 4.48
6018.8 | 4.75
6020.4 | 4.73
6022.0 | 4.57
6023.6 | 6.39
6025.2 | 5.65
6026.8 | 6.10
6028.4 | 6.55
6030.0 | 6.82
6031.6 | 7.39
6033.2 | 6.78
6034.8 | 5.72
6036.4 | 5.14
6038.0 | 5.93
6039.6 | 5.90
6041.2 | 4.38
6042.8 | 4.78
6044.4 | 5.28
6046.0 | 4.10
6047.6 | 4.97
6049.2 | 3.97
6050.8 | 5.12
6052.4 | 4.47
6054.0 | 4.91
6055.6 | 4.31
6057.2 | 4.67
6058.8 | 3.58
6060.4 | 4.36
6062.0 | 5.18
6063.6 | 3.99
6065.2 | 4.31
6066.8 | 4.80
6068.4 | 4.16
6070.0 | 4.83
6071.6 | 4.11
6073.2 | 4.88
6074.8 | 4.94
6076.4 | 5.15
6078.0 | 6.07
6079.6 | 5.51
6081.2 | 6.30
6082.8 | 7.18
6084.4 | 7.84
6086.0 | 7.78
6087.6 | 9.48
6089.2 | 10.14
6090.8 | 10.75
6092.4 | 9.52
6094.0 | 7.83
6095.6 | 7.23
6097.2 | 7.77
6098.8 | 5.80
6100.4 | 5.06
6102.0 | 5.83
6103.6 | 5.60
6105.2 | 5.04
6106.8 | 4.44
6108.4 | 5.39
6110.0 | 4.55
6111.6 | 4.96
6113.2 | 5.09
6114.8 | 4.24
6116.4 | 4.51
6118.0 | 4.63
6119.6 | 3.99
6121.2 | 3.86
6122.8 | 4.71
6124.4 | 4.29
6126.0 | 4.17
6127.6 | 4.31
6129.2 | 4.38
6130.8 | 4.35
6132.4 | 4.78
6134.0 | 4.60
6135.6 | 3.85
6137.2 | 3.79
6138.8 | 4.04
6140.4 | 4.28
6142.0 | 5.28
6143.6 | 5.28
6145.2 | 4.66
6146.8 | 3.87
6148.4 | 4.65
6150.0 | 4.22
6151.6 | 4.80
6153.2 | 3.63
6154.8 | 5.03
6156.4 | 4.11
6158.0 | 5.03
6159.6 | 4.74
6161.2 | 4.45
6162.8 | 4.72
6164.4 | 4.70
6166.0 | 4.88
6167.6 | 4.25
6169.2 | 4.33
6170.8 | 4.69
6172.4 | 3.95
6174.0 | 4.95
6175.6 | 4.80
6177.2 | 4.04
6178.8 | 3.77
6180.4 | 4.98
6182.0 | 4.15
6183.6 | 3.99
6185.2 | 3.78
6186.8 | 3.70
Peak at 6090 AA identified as [O III]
